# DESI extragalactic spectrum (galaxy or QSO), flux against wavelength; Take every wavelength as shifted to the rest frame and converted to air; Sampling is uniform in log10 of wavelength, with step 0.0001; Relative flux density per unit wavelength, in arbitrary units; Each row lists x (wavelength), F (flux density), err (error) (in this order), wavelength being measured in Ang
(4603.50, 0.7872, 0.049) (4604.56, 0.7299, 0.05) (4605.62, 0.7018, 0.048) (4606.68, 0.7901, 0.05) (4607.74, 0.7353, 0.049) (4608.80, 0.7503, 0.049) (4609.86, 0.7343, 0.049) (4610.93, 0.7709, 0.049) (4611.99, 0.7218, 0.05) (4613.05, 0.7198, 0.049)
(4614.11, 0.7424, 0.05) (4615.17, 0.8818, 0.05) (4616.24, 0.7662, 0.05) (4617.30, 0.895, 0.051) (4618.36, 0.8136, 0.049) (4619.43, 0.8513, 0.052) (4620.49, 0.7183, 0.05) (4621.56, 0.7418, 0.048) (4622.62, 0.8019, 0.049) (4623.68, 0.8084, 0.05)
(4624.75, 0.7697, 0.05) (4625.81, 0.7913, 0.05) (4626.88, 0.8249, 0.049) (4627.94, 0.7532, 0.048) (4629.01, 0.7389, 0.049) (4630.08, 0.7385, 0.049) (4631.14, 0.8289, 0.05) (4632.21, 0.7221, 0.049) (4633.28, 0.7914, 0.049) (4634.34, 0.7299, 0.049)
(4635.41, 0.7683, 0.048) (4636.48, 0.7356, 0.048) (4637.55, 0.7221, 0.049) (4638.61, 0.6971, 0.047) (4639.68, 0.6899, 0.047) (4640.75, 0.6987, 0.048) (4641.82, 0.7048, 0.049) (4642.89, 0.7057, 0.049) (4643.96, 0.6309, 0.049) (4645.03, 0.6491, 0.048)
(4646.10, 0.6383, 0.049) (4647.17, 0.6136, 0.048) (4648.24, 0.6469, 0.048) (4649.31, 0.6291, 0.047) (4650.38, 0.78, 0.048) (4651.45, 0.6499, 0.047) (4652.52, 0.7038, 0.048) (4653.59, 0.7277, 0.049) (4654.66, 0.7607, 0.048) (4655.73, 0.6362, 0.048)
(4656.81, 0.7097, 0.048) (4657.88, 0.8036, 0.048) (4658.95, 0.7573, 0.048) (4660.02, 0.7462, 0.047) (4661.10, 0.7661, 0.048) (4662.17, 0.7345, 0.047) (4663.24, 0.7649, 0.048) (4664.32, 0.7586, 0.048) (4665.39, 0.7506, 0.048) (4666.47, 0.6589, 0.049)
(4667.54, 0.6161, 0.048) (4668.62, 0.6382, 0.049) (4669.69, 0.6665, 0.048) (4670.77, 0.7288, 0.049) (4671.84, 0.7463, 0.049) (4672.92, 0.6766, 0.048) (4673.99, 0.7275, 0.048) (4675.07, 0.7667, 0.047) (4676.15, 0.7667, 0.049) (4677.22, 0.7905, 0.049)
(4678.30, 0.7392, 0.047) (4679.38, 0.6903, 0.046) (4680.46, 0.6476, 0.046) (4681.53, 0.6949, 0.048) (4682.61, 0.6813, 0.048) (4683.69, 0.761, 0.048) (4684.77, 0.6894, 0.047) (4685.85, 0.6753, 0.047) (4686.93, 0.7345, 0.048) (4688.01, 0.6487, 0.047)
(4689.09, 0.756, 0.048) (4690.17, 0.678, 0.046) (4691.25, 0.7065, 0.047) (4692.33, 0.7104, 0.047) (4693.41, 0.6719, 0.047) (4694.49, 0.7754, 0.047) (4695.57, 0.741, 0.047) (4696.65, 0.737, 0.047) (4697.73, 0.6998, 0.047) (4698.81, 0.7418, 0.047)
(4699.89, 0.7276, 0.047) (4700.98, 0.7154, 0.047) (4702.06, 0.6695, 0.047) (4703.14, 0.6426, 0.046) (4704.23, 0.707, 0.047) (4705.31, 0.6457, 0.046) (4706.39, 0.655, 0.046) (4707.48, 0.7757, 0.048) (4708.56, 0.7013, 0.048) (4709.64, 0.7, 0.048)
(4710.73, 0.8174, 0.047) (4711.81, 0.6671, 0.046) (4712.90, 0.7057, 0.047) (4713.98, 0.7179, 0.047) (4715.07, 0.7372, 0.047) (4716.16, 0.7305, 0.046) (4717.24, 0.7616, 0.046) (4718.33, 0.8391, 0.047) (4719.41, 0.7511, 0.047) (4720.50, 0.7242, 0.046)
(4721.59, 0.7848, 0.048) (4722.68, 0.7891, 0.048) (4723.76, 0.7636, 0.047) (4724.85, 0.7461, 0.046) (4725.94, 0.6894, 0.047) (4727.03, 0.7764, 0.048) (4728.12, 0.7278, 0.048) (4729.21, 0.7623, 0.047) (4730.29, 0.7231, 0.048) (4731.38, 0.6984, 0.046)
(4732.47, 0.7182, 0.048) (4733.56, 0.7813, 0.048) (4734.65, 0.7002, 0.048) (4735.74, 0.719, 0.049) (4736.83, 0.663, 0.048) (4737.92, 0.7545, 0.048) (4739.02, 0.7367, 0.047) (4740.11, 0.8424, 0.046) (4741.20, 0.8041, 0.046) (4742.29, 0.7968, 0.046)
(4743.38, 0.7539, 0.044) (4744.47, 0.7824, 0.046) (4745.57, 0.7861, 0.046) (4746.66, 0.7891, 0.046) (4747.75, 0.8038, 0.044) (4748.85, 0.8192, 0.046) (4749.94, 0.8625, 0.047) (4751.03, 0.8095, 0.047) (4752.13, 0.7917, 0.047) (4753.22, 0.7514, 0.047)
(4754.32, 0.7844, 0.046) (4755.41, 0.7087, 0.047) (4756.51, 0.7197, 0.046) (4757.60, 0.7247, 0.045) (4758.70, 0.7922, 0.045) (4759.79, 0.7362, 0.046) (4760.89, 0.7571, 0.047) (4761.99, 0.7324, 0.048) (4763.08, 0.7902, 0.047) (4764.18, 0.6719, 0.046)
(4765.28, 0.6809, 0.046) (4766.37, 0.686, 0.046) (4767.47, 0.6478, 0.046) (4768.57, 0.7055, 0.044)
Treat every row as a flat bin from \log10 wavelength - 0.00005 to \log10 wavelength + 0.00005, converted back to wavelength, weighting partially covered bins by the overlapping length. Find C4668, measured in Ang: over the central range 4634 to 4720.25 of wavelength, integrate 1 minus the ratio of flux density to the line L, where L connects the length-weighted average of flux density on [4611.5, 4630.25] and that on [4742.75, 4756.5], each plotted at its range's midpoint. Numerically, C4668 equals 7.9 Ang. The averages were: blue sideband 0.783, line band 0.712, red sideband 0.784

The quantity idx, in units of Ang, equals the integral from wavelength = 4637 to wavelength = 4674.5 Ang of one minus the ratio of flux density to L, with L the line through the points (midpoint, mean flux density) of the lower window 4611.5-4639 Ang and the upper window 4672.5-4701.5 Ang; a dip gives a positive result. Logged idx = 2.2 Ang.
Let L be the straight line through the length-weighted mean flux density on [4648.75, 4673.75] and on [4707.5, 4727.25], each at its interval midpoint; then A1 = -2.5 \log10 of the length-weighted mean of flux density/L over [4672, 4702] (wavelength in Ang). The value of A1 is 0.02 mag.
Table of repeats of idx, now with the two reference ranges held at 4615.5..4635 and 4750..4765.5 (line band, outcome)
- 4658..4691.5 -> 2.40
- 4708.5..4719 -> 0.31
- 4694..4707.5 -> 1.02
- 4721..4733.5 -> 0.23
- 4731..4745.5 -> 0.08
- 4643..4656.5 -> 1.80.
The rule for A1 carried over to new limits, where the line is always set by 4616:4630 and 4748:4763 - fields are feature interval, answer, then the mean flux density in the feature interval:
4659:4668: 0.08 mag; 0.727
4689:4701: 0.08 mag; 0.721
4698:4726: 0.07 mag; 0.728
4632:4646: 0.11 mag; 0.708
